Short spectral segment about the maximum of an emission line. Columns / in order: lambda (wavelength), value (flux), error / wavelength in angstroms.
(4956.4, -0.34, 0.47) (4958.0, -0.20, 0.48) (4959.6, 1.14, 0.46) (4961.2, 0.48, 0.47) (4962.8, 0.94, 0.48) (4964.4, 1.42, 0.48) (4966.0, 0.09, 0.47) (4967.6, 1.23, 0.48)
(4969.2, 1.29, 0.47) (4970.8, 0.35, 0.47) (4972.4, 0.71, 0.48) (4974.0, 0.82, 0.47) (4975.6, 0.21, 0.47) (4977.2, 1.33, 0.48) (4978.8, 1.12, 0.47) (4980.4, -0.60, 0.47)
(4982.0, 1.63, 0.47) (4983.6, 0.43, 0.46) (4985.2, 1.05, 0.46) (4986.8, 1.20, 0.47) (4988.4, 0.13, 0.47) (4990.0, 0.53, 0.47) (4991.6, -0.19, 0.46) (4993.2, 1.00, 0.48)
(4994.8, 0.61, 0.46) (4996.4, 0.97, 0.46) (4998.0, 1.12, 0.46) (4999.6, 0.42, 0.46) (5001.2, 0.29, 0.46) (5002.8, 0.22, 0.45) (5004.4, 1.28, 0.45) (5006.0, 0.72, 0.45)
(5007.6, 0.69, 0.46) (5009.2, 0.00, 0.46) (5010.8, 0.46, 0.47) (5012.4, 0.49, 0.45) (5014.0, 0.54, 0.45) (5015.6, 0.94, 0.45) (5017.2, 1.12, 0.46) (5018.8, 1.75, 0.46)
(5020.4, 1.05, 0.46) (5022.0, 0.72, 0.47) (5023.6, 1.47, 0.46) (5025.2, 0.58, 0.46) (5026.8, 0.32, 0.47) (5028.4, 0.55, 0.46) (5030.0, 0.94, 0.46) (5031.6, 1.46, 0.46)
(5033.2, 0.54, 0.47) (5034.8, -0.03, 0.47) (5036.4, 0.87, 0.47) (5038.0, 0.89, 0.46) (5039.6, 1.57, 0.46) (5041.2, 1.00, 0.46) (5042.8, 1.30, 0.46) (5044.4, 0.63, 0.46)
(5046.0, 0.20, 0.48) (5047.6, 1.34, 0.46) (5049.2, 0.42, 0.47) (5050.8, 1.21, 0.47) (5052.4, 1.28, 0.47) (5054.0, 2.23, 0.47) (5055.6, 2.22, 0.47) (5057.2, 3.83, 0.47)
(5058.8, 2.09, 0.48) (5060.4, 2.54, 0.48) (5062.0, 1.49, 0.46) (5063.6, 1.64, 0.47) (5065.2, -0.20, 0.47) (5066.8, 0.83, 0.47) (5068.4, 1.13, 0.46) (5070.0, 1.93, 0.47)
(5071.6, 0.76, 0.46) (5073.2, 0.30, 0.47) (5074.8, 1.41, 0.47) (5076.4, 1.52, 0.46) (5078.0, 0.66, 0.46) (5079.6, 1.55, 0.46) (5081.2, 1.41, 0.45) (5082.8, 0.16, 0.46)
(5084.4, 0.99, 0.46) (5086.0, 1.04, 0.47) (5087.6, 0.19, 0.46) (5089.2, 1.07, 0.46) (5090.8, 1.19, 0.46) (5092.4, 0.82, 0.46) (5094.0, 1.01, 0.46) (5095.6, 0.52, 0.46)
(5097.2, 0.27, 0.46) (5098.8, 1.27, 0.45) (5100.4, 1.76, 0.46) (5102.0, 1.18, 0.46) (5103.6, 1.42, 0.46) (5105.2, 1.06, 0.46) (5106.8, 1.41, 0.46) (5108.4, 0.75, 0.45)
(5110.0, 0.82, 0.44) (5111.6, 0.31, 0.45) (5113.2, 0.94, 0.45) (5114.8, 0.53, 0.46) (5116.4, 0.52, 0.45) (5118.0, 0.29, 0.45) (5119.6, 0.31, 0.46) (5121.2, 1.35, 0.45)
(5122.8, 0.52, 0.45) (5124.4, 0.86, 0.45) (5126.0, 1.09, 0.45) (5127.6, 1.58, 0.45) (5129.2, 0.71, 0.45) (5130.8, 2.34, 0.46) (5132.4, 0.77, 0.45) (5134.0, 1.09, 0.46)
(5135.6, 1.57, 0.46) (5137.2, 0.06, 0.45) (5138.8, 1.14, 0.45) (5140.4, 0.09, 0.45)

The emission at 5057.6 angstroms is [O II] 3727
